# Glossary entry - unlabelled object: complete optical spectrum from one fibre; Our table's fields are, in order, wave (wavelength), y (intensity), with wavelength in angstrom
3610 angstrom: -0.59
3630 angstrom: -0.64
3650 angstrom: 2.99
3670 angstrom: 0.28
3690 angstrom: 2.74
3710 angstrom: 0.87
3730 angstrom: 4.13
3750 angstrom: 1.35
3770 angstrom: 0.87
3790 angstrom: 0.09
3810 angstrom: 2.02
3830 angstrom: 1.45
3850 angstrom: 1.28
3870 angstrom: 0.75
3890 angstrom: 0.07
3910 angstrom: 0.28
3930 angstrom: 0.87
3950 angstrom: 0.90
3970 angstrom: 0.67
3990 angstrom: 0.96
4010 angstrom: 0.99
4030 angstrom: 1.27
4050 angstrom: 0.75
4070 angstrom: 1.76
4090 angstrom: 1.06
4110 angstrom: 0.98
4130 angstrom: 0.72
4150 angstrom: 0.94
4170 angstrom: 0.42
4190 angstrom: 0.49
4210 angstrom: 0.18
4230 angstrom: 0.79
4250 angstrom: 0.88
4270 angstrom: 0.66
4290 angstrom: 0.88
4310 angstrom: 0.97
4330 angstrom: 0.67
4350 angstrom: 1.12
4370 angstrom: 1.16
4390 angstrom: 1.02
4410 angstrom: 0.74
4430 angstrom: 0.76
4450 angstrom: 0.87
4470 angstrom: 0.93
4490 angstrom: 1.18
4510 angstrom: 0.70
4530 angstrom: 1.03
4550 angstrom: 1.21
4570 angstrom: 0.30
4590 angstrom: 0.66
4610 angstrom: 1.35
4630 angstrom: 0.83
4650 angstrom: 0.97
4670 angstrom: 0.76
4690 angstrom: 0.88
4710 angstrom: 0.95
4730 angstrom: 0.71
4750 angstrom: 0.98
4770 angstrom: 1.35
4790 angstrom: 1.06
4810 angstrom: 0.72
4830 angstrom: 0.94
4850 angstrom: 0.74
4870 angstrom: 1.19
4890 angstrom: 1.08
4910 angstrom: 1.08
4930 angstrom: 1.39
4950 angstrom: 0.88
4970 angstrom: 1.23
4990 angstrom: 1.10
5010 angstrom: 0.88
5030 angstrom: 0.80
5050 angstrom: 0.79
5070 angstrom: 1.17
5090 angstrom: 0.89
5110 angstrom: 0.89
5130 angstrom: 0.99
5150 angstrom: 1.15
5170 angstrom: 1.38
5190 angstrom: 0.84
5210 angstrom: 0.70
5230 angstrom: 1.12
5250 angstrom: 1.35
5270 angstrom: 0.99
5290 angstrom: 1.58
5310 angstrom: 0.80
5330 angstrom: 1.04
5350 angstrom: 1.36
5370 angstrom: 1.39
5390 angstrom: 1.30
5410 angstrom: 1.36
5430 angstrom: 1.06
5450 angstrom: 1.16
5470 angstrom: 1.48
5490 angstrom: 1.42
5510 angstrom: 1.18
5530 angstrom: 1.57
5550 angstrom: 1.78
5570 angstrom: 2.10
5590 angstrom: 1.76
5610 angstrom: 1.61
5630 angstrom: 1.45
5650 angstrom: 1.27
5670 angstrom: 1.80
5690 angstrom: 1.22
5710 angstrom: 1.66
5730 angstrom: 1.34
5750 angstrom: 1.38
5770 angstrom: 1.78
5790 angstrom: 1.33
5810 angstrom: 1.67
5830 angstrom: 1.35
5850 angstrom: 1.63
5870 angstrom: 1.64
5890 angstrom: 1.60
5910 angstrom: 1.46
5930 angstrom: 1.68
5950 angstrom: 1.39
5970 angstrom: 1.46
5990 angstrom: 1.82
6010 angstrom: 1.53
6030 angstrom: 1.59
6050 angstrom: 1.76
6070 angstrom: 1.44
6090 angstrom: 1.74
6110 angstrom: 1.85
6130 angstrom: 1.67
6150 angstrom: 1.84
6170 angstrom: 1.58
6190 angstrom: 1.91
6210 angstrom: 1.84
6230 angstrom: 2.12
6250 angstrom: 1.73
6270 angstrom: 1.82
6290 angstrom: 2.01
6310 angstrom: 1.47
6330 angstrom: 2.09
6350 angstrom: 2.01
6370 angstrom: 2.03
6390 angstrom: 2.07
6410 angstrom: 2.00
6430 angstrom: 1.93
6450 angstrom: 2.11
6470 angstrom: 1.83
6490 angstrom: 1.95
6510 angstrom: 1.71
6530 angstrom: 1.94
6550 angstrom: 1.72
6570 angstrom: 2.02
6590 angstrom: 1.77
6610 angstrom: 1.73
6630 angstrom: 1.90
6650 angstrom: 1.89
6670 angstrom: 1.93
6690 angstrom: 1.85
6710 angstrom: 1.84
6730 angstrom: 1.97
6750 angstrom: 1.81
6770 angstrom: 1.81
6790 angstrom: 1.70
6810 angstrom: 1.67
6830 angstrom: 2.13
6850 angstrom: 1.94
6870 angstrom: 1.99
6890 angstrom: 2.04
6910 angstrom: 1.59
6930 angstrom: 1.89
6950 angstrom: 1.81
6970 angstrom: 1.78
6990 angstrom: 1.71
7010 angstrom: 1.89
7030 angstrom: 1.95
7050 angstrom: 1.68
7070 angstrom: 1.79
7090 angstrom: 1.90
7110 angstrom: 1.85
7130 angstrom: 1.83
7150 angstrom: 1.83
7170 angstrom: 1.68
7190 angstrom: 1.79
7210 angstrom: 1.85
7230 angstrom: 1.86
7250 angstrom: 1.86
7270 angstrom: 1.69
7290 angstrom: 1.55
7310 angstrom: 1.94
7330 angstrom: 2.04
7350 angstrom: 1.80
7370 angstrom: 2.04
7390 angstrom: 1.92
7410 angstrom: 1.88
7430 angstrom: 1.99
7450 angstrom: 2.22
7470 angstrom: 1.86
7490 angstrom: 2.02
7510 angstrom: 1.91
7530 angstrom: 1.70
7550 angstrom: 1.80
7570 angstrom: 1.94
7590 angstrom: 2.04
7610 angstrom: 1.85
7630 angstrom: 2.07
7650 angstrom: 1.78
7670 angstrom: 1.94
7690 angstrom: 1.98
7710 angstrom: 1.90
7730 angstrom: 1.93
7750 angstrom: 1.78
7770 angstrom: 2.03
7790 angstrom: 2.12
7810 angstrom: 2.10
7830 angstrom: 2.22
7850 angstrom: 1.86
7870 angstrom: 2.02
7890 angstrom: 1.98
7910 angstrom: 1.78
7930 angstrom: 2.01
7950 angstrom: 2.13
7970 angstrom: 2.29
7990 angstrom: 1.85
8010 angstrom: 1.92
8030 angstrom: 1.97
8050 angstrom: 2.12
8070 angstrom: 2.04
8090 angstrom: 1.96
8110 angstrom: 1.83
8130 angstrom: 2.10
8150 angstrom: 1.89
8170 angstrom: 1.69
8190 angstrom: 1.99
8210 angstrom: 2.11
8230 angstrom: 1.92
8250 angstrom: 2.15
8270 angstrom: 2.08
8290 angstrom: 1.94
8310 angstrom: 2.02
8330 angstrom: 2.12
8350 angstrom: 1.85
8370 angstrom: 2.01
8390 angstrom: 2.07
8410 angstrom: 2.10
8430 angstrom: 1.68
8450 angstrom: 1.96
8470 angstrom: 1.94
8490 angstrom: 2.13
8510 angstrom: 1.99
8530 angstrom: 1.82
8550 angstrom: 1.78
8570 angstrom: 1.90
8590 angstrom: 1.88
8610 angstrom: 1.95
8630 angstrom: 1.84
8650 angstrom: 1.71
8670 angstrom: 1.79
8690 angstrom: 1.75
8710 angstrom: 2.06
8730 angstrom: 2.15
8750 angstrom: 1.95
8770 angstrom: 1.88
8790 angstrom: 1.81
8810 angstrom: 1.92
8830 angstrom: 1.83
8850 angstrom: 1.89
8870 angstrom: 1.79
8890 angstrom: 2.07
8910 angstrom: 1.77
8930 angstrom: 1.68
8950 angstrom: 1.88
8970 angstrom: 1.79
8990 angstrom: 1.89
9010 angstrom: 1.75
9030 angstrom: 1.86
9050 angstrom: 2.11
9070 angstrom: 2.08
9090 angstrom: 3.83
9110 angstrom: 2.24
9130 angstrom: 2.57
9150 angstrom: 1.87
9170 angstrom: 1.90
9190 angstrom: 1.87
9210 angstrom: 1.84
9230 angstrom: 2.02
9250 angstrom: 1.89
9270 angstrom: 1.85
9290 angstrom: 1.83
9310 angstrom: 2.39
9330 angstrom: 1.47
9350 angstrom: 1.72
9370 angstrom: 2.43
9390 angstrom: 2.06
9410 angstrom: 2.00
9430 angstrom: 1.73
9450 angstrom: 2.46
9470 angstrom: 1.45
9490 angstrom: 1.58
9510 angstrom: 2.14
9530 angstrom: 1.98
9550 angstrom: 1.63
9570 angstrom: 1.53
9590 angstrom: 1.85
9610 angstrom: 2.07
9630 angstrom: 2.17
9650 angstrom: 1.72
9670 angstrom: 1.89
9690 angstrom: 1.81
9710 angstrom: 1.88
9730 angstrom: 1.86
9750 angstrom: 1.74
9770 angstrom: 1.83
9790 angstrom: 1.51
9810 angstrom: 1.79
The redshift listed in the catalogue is 0.39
